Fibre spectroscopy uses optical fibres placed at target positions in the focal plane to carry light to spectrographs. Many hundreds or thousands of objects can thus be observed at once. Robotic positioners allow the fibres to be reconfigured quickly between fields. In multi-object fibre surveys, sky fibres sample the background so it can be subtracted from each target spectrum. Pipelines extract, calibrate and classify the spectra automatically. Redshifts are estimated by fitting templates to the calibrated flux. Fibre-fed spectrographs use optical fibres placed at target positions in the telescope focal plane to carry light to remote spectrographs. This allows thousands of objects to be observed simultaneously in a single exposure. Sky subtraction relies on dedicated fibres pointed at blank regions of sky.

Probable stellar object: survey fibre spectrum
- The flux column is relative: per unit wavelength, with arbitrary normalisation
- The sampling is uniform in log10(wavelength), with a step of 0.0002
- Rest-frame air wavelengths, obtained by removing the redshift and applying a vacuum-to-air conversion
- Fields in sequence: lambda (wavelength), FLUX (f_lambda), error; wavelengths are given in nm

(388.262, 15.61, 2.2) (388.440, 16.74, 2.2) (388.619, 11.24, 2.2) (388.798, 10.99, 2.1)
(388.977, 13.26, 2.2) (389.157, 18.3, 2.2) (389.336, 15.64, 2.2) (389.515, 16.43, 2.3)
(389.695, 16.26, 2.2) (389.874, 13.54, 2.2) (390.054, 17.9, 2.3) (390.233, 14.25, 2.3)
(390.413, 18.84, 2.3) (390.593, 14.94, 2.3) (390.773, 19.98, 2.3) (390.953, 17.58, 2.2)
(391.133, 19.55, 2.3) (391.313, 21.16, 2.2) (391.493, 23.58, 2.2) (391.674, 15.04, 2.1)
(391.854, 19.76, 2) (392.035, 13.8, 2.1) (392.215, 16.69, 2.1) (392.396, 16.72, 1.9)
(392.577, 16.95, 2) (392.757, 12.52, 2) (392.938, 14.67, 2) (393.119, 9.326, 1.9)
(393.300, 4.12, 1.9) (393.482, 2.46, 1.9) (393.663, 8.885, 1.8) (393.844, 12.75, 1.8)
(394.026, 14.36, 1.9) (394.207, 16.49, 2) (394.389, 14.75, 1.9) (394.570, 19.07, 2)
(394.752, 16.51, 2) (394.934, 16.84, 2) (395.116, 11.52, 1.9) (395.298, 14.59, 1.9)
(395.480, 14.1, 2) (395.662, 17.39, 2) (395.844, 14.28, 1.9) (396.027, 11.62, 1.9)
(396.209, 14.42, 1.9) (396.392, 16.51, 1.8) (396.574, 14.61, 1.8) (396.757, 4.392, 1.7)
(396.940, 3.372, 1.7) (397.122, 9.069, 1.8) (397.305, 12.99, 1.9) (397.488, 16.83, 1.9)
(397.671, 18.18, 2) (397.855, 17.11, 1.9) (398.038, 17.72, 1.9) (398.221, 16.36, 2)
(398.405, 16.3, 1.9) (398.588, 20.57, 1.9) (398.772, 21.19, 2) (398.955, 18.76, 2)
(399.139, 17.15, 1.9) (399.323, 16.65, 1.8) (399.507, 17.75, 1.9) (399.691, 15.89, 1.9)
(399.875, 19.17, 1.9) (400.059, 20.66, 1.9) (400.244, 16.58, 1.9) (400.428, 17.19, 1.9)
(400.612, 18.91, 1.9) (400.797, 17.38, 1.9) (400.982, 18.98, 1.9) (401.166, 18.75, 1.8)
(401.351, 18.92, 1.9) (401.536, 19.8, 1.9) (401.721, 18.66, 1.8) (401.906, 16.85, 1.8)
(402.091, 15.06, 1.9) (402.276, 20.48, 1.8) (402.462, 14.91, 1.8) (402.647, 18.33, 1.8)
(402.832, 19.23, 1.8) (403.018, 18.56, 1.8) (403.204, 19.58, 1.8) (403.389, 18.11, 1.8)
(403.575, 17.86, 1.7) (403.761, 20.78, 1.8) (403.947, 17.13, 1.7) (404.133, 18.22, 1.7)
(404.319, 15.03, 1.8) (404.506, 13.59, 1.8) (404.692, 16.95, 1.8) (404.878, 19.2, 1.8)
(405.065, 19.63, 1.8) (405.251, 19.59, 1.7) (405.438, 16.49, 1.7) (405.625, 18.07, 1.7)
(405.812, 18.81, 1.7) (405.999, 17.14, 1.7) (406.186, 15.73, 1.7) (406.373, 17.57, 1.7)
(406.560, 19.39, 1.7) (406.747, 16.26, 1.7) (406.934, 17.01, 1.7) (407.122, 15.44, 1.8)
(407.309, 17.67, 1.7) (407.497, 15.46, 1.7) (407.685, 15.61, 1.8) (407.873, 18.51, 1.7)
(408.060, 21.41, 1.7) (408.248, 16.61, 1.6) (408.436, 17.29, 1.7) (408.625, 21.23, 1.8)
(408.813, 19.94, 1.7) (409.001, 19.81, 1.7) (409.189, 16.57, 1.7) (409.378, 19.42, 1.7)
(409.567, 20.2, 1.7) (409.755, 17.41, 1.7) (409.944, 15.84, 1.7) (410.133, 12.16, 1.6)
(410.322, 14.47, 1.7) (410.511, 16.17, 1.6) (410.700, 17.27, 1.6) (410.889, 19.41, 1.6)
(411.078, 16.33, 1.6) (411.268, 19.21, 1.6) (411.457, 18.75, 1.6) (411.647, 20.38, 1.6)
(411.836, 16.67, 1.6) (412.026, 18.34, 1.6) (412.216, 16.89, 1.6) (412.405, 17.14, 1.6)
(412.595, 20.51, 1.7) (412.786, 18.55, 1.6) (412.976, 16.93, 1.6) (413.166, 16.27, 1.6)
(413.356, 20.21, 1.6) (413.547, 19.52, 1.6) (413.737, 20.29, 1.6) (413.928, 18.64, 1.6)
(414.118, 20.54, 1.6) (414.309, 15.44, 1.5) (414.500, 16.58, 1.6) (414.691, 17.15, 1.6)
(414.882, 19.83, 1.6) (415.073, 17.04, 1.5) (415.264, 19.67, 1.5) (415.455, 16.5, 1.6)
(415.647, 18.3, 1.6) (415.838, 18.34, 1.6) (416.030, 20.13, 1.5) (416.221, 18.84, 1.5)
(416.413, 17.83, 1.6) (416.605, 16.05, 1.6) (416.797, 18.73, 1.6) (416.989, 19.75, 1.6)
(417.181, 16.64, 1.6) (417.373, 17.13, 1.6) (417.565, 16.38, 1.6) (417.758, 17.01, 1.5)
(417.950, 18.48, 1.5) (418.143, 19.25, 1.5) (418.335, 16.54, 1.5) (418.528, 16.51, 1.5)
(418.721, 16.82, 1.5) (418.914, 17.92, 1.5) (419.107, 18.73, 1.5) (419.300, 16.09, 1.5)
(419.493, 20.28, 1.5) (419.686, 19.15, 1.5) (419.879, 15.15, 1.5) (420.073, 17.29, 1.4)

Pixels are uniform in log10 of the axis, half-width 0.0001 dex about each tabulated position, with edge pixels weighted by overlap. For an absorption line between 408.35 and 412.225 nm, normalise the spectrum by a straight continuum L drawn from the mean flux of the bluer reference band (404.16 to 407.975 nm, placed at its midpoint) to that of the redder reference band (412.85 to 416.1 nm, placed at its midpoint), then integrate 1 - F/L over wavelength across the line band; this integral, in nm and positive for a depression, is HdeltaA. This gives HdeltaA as -0.02 nm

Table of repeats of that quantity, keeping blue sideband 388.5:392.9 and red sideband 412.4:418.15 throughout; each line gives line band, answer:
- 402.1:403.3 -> -0.068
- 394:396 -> 0.165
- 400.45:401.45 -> -0.078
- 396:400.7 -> 0.322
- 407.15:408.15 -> 0.004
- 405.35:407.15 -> 0.029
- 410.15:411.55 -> 0.061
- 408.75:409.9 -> -0.063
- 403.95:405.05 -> 0.035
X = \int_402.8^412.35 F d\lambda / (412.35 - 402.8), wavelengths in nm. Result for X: 17.7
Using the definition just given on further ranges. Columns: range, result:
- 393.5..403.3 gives 16.1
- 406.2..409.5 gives 17.9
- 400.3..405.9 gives 18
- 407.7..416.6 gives 18.1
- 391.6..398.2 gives 13.6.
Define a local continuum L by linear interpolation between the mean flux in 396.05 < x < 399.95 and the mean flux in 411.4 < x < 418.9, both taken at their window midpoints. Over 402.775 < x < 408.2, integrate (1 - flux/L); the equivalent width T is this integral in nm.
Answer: -0.38 nm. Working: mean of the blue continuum 15.4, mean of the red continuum 18.1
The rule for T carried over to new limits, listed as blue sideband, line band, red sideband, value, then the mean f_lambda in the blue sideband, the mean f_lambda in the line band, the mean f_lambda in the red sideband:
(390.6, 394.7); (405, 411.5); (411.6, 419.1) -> -0.209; 15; 17.6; 18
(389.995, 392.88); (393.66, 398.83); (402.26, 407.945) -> 0.840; 17.4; 14.6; 17.6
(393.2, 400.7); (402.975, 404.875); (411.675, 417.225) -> -0.170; 14.8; 17.6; 18.2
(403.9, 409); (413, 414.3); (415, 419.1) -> -0.081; 17.6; 18.9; 17.8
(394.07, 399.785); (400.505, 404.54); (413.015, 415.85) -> -0.450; 15.3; 18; 18.3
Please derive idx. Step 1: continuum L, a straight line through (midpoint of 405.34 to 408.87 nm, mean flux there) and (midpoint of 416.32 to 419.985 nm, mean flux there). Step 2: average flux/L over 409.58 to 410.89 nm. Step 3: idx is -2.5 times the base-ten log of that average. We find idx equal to 0.10 mag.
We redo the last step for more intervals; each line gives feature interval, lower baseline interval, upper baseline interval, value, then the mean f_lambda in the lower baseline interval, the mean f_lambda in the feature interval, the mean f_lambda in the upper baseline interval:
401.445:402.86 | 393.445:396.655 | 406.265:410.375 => -0.122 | 14.1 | 17.9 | 17.5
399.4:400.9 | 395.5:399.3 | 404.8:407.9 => -0.142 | 15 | 17.9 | 17.5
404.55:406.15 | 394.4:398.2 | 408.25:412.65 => -0.095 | 14.1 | 18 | 17.8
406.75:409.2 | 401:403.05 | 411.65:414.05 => 0.026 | 18.2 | 17.9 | 18.4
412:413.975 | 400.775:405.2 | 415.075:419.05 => -0.036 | 18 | 18.5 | 17.8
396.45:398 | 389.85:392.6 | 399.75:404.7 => 0.397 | 17.6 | 12.4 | 18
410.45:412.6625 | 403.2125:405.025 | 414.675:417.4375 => -0.009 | 17.6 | 18.1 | 18.2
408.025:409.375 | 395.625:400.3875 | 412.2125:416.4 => -0.089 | 15.6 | 18.9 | 18.4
